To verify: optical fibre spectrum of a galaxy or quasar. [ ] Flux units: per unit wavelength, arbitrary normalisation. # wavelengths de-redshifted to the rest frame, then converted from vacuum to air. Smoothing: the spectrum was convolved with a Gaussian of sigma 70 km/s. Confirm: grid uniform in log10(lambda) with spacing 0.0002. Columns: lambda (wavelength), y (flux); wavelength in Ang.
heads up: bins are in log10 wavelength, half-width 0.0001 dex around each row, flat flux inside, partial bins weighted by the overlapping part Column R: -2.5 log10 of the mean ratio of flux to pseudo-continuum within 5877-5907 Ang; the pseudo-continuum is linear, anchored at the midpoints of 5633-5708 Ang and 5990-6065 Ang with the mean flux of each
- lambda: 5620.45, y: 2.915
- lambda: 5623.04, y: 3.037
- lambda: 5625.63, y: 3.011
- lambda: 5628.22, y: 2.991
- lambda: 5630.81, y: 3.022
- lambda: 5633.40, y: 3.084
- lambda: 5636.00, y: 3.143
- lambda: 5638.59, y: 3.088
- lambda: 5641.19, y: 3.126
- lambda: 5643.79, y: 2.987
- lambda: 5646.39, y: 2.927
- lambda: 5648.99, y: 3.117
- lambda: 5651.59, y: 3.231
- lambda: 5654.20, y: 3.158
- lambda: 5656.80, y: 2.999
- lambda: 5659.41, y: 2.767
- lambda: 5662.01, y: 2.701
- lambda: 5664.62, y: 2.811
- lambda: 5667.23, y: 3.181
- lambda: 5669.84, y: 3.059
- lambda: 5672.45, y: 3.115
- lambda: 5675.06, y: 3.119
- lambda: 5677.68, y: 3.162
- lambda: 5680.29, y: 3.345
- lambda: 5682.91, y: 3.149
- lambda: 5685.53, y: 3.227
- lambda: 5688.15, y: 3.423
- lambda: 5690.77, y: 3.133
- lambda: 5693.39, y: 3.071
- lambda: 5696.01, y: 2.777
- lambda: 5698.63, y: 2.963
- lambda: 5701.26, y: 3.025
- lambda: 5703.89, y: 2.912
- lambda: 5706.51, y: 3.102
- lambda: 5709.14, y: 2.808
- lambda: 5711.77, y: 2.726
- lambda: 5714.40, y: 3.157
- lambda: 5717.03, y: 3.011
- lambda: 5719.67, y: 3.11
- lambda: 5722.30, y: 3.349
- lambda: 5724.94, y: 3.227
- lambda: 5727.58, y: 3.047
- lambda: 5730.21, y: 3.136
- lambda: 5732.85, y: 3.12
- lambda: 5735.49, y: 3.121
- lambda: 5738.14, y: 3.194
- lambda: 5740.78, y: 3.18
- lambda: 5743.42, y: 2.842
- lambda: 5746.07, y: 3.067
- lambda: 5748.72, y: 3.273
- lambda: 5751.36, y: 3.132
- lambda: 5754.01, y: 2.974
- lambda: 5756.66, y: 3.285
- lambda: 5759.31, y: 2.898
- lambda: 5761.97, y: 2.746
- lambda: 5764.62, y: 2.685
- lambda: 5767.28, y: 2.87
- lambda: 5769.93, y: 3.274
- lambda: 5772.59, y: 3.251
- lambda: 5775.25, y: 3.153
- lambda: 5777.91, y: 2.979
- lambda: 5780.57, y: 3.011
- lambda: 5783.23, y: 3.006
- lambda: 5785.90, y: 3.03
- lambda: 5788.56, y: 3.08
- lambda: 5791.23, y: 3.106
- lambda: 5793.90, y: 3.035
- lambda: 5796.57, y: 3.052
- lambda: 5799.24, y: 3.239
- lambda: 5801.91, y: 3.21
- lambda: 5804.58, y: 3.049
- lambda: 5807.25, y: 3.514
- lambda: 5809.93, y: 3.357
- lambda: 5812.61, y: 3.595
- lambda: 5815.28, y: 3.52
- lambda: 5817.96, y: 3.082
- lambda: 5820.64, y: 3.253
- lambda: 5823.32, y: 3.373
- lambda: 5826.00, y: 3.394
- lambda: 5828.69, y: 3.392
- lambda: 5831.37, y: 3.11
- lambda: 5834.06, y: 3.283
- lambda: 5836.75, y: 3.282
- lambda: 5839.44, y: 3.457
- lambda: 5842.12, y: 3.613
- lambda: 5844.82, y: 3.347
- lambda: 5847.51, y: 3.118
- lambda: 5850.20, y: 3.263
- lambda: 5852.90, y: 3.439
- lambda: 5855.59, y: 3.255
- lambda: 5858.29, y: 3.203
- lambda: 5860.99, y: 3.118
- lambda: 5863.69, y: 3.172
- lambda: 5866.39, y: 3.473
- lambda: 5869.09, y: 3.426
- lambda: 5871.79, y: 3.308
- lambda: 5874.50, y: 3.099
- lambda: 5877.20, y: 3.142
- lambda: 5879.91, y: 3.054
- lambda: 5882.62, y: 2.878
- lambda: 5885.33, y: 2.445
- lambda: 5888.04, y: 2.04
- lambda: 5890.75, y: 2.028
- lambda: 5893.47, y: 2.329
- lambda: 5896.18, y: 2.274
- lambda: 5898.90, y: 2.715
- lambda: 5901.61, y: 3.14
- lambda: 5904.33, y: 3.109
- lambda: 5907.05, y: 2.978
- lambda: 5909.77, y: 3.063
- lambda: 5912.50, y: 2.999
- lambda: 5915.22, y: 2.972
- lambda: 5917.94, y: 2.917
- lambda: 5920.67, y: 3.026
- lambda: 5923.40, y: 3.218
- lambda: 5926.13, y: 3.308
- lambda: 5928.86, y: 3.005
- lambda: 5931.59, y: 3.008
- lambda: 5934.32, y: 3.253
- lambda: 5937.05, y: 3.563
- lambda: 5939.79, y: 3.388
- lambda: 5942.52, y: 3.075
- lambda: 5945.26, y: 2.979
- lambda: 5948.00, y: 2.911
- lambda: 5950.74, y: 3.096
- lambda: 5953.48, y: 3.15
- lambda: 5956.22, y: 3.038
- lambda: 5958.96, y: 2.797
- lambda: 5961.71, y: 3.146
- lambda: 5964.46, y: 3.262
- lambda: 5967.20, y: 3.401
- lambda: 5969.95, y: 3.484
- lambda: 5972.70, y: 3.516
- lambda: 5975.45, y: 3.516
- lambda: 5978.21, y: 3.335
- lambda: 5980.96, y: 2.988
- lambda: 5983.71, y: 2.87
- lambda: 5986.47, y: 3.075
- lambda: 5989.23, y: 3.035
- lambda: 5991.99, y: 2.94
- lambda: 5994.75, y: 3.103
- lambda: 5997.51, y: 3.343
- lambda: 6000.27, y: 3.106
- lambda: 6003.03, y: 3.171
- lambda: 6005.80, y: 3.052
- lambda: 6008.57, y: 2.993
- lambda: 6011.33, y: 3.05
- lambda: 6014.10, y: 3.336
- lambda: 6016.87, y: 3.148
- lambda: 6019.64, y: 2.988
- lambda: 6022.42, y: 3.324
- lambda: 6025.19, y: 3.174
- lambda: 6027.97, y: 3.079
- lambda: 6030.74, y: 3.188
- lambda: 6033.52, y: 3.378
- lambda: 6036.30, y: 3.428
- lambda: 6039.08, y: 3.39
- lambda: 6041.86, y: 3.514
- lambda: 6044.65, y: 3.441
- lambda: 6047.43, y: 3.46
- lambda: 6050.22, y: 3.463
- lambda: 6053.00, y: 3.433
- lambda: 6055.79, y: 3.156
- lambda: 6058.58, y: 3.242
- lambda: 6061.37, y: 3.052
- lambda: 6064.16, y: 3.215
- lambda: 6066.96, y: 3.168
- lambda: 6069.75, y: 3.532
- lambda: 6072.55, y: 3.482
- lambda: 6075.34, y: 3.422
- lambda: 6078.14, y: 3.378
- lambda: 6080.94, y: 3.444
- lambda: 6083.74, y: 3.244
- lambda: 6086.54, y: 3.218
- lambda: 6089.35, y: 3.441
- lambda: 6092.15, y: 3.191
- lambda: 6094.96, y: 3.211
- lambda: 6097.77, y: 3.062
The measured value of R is 0.195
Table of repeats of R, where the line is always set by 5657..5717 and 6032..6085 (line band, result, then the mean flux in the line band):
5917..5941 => 0.02 mag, 3.19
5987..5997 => 0.08 mag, 3.06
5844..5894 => 0.06 mag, 3.01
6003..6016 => 0.07 mag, 3.12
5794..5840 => -0.05 mag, 3.29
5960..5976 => -0.03 mag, 3.37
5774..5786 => 0.03 mag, 3.04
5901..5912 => 0.06 mag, 3.06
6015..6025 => 0.05 mag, 3.16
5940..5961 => 0.08 mag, 3.03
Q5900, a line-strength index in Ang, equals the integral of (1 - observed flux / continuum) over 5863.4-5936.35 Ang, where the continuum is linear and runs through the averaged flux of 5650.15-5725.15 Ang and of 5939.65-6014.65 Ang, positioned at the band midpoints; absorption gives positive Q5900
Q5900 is 4.2 Ang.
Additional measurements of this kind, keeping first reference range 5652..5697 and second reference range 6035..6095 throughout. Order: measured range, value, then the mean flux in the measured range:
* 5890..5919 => 4.0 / 2.79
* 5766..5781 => 0.2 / 3.1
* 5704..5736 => 0.4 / 3.07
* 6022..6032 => 0.4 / 3.18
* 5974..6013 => 2.1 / 3.12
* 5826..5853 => -1.2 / 3.33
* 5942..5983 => 1.2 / 3.18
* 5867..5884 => 0.3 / 3.16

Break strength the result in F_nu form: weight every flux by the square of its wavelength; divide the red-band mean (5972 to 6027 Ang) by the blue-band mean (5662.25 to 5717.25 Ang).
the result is 1.15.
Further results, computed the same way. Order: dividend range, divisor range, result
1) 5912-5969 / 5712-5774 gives 1.09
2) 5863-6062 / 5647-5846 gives 1.07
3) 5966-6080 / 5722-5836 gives 1.12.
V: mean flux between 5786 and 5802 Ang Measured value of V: 3.11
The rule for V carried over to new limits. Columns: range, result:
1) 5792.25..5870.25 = 3.3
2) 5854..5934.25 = 2.96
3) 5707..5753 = 3.09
